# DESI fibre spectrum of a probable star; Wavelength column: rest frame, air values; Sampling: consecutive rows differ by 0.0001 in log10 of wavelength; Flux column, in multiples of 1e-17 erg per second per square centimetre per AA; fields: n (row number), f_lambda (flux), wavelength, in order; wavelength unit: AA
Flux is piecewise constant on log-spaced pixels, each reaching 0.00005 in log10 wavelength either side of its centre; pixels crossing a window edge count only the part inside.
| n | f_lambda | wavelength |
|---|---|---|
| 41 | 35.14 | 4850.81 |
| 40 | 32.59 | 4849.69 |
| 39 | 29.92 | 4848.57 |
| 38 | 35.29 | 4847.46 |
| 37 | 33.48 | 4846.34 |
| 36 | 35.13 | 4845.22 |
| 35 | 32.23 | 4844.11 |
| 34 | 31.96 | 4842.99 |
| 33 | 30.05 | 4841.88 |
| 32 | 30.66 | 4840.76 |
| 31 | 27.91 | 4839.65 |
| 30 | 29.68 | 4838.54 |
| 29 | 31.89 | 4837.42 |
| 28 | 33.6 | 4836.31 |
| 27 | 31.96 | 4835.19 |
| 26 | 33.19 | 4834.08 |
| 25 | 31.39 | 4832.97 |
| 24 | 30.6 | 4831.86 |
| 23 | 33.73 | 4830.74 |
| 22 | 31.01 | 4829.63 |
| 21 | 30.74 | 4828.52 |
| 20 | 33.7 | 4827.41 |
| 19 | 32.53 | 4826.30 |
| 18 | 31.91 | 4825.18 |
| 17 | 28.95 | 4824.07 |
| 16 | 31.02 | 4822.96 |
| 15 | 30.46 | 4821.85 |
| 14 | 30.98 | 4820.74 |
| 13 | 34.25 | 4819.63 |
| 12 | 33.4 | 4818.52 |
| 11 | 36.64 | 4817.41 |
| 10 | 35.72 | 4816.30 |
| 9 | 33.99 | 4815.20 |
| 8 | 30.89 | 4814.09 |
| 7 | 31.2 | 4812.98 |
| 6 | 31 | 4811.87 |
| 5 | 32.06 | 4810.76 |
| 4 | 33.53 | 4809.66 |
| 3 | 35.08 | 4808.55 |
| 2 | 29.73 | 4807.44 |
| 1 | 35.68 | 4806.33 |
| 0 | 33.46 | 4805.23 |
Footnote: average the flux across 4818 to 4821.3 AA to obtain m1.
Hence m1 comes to 32.9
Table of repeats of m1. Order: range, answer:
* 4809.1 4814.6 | 31.7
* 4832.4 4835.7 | 32.3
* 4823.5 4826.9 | 31.1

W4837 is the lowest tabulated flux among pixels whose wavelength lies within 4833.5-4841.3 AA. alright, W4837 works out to 27.91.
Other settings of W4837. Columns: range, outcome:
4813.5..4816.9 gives 30.89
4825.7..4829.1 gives 30.74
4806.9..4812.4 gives 29.73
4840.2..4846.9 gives 30.05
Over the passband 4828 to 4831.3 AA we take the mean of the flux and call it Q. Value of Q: 31.8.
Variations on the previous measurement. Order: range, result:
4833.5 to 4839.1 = 32.1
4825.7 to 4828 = 33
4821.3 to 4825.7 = 30.6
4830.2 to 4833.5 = 31.9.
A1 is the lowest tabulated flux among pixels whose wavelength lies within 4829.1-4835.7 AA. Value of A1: 30.6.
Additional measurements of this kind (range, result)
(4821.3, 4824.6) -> 28.95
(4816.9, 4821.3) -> 30.98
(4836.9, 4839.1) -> 29.68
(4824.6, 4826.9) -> 31.91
